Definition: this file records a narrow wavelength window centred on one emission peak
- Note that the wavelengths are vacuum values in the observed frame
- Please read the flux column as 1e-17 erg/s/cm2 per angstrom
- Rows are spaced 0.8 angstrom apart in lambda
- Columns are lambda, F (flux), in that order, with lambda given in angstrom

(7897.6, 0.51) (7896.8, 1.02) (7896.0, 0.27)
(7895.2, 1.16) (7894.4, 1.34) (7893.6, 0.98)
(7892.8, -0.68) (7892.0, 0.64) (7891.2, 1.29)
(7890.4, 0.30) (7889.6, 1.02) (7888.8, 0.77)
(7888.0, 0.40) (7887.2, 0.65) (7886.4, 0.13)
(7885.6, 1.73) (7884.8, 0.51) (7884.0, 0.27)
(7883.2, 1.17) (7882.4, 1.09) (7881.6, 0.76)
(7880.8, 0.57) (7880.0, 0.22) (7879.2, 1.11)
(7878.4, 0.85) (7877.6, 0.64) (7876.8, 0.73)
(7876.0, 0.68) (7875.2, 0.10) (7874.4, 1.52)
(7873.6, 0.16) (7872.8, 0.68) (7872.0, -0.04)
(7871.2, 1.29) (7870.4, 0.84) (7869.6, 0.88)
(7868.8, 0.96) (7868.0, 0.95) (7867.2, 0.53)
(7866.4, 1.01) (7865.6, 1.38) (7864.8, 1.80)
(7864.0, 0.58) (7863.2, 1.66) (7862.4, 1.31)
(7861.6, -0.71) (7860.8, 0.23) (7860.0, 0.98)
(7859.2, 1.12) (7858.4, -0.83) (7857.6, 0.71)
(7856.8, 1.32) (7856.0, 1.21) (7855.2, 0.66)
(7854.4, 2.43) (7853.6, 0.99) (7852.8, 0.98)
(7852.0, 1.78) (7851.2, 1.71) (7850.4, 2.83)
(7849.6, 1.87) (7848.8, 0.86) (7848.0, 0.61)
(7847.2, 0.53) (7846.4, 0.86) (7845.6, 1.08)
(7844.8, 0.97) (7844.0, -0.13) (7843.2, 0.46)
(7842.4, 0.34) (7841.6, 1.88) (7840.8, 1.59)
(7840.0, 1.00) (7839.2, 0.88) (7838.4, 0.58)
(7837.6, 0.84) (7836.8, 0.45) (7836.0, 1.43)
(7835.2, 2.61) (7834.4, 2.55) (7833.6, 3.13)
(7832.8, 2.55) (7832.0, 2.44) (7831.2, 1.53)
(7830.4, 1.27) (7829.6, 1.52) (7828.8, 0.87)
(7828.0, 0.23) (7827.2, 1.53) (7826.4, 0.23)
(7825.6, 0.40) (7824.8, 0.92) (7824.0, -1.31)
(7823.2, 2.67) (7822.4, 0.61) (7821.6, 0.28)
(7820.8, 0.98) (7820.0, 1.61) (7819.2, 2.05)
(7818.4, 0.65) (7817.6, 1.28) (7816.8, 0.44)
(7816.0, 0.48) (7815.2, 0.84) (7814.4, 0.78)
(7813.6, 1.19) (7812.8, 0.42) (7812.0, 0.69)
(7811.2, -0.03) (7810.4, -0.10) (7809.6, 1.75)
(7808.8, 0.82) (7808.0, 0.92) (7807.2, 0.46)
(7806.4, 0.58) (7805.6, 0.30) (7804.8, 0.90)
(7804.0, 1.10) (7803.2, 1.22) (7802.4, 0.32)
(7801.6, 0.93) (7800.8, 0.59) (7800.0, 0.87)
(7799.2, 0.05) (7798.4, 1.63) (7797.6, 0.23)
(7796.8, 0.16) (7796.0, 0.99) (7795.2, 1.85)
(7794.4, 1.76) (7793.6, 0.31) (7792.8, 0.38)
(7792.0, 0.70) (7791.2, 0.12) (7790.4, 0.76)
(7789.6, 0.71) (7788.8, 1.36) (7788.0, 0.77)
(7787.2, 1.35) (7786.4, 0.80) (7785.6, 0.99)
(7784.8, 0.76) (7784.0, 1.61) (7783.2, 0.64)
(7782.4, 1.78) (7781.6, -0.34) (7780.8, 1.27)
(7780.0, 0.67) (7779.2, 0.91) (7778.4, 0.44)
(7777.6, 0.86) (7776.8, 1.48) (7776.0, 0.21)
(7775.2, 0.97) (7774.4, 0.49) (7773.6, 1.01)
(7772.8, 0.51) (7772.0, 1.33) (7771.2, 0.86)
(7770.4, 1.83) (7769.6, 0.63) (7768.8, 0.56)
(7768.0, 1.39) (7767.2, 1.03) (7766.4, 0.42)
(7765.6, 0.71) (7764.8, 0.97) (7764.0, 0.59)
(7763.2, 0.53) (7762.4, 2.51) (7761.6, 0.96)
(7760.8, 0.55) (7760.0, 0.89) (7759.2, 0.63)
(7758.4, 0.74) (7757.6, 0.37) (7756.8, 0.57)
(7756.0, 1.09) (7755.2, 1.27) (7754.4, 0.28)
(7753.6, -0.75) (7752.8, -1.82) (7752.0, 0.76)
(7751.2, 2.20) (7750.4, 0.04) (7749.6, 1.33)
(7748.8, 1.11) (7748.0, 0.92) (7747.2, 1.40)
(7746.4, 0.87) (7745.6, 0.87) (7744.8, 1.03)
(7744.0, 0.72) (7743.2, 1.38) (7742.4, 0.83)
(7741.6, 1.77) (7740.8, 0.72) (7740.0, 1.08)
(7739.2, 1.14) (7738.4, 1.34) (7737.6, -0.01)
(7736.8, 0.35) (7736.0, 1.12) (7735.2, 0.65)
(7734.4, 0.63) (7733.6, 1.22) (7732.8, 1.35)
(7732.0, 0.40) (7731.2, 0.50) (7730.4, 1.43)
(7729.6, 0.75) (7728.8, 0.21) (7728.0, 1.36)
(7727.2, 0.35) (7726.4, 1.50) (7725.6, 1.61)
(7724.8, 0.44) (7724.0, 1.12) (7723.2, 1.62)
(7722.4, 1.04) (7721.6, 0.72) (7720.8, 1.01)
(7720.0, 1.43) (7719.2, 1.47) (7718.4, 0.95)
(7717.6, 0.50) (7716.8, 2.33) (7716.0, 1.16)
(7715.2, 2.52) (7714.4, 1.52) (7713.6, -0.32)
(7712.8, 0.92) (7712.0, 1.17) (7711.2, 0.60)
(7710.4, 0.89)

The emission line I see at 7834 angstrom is [S II] 6716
